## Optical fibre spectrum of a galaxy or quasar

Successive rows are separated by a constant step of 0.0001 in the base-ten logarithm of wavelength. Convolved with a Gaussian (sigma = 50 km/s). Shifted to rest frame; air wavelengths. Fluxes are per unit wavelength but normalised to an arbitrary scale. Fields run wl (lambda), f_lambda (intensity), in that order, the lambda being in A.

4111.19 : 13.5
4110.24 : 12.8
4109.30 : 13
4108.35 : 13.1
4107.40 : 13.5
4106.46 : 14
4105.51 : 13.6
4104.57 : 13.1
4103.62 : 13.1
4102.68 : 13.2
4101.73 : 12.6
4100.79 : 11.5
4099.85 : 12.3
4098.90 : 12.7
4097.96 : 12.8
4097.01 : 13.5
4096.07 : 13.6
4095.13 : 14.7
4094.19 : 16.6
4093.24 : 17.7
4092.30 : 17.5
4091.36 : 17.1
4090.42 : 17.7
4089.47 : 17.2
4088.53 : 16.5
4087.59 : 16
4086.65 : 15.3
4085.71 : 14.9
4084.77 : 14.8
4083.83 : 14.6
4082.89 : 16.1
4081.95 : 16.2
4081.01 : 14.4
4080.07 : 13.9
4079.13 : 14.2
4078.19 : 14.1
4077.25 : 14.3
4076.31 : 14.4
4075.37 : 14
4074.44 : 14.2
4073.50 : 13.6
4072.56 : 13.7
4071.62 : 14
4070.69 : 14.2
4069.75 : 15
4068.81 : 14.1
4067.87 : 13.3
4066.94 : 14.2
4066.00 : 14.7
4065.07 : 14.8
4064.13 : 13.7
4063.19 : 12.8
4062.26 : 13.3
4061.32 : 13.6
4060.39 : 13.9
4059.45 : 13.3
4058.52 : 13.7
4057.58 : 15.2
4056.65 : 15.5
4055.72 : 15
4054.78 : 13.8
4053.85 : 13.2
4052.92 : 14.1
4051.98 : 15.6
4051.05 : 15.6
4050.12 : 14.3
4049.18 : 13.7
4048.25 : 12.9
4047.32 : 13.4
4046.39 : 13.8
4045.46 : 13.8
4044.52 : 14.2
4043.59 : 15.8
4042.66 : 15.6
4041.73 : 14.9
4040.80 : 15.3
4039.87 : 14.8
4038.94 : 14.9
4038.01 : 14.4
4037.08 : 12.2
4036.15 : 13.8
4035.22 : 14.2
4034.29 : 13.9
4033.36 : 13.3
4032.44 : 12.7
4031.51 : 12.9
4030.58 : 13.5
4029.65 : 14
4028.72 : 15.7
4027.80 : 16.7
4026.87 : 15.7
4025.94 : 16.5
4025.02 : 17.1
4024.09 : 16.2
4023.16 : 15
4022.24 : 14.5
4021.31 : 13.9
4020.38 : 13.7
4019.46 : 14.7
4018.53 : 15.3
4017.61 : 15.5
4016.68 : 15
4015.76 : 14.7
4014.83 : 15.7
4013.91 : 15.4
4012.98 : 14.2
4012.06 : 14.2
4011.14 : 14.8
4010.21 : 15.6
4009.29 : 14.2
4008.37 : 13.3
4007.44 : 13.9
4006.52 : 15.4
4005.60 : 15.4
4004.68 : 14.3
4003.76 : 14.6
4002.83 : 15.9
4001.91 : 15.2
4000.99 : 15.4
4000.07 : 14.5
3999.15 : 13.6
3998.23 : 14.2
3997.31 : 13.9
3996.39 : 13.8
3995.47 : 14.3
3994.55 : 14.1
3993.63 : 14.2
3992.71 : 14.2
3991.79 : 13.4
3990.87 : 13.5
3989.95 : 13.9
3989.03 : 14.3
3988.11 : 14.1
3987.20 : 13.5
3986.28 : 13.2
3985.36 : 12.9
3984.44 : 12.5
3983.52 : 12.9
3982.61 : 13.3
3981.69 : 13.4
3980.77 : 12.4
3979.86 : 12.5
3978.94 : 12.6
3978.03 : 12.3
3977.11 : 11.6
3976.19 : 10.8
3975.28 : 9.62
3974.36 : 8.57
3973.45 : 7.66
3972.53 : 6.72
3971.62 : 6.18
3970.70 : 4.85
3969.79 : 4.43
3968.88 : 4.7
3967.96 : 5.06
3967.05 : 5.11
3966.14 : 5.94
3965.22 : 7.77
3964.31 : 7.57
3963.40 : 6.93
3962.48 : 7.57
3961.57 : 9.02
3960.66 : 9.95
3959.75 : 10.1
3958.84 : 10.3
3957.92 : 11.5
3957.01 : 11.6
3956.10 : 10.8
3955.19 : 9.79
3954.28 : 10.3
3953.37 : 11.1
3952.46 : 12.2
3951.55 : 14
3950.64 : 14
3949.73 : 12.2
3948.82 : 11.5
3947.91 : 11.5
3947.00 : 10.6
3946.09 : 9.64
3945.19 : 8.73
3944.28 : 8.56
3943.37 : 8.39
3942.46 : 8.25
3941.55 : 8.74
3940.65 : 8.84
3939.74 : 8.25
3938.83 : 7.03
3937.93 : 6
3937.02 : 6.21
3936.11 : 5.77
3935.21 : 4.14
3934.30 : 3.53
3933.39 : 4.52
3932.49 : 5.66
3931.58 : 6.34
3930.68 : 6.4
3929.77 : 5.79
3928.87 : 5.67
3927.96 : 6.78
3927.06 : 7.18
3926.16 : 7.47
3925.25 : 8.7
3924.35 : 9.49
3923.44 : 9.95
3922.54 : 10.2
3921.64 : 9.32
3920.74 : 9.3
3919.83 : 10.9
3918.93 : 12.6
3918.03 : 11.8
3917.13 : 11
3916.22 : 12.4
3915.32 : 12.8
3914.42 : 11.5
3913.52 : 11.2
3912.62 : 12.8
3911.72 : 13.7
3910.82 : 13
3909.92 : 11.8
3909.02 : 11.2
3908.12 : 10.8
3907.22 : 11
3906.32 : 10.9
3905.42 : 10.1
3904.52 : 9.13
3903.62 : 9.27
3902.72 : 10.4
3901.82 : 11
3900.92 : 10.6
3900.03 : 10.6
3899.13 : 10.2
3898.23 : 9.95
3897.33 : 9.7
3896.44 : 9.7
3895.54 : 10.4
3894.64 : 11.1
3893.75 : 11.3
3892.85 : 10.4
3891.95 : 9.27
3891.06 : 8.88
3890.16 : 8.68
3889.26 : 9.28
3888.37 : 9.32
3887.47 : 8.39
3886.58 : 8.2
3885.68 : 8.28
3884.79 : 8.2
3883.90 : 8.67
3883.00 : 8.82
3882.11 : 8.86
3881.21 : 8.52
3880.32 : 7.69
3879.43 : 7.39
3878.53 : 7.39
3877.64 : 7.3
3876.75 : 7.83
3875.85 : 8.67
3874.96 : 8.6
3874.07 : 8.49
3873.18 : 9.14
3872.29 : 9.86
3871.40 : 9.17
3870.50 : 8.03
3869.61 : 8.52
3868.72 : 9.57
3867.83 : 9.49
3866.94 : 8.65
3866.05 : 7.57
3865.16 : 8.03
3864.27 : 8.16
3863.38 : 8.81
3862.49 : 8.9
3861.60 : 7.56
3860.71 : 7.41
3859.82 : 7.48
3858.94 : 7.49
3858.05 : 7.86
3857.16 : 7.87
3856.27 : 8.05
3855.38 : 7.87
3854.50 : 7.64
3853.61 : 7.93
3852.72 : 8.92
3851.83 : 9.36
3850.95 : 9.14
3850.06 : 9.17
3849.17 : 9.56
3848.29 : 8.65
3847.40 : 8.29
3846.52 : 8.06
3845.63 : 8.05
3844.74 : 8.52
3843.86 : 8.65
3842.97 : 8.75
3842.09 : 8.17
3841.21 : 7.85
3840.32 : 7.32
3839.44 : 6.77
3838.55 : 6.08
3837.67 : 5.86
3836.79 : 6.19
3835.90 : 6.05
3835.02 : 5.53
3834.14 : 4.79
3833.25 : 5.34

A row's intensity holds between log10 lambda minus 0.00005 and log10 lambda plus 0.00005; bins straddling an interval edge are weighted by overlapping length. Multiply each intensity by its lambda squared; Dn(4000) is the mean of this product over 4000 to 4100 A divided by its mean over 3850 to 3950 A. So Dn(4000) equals 1.75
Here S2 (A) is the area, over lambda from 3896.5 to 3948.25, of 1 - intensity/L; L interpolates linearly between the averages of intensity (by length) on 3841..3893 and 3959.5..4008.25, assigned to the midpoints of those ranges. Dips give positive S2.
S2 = 3.1 A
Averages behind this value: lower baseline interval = 8.46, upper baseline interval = 11.5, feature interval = 9.25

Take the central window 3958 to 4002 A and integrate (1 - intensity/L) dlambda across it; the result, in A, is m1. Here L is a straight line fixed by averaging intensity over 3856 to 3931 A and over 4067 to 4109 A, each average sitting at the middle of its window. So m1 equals 2.65 A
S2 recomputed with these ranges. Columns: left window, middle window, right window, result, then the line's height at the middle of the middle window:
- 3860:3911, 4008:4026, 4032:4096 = -2.4 A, 13.2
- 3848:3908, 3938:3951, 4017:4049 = 2.0 A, 11.3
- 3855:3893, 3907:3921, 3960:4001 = -3.6 A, 9.35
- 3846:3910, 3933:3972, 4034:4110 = 9.1 A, 11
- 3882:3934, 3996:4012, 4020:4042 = -1.3 A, 13.5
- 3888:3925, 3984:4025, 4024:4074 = -3.9 A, 13.2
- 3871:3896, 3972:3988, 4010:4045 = 1.5 A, 12.8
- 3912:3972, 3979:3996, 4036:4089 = -4.0 A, 10.9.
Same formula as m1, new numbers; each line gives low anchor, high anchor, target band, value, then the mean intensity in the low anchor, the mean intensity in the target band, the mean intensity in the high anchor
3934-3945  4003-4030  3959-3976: 4.6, 7.06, 7.21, 15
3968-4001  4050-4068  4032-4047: -0.7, 11.8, 14.2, 14.2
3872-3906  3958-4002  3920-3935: 4.0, 9.2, 7.28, 11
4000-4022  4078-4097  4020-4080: 3.5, 14.8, 14.3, 15.6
